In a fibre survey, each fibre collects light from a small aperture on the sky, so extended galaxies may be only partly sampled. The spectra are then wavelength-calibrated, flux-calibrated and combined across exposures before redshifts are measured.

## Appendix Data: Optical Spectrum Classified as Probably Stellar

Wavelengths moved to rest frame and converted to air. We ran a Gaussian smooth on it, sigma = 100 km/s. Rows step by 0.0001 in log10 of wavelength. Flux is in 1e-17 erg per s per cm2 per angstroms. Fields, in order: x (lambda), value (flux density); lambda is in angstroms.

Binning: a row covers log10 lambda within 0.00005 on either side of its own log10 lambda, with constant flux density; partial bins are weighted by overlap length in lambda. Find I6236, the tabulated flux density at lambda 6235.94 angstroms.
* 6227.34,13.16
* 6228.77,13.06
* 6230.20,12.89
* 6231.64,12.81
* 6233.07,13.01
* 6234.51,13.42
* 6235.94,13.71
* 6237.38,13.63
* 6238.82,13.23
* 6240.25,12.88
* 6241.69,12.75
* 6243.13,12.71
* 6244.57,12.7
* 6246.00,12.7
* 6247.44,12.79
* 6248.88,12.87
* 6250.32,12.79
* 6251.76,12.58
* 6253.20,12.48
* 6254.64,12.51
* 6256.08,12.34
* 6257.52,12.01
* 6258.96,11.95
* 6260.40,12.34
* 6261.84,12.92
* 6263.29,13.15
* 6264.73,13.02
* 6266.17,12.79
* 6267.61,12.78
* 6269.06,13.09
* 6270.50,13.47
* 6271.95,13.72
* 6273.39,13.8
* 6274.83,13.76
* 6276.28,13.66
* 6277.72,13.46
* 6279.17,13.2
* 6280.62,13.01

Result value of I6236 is 13.71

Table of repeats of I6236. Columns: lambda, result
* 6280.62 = 13.01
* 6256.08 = 12.34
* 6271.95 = 13.72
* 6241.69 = 12.75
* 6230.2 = 12.89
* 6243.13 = 12.71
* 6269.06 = 13.09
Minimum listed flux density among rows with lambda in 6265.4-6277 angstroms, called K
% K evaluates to 12.78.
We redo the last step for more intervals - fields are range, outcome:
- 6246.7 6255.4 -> 12.48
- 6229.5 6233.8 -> 12.81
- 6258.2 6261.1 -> 11.95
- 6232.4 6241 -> 12.88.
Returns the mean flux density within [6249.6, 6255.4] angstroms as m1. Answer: 12.6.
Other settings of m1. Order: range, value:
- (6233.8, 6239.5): 13.5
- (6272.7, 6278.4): 13.7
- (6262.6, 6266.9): 13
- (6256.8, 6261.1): 12.1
